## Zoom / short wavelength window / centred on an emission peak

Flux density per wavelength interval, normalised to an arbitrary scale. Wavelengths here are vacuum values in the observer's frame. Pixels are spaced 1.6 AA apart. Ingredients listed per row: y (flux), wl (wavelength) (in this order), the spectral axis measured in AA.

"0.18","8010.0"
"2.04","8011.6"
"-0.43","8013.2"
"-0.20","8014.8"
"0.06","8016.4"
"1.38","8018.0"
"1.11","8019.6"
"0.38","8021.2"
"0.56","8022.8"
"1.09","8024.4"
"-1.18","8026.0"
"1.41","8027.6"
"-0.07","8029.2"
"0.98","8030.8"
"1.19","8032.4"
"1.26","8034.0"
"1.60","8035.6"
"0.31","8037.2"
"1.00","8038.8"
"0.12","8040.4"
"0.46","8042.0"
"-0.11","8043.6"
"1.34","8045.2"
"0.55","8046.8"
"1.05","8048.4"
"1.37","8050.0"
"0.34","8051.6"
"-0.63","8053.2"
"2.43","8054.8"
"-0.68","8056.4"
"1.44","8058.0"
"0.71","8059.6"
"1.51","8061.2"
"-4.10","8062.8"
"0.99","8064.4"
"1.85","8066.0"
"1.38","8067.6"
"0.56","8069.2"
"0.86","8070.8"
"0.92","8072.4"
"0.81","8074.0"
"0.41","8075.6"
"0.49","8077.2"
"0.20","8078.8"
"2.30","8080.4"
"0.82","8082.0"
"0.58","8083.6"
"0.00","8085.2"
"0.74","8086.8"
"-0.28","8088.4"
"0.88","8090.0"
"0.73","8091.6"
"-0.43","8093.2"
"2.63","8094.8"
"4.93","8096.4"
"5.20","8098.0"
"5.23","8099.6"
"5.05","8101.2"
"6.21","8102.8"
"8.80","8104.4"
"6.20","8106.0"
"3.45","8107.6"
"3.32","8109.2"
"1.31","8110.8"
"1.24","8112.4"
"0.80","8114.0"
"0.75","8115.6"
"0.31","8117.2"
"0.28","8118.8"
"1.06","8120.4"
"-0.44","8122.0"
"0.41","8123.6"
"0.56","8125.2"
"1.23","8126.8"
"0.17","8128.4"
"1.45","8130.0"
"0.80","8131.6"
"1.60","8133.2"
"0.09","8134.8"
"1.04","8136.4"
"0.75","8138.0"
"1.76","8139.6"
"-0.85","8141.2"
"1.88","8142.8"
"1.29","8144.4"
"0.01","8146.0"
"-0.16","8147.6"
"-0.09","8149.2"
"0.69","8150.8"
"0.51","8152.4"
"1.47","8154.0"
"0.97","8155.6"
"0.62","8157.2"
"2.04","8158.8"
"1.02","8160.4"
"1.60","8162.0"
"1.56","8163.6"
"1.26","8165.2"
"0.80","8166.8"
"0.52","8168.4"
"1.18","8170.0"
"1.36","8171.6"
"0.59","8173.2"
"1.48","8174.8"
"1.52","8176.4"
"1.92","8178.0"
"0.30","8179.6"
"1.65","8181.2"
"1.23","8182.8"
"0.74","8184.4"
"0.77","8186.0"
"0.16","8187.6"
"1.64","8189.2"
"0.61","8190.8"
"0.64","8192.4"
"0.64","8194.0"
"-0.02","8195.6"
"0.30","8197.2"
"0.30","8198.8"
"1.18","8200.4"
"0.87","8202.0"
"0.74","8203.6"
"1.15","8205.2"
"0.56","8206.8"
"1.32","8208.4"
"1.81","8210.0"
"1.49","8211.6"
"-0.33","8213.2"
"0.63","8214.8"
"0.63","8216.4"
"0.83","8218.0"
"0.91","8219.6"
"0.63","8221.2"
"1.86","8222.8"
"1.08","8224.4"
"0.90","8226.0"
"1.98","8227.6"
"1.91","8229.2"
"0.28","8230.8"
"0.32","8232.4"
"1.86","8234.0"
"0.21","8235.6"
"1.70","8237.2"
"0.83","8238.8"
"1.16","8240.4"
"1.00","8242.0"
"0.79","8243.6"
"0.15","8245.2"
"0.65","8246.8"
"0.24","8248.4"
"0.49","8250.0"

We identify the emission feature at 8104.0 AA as [O II]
